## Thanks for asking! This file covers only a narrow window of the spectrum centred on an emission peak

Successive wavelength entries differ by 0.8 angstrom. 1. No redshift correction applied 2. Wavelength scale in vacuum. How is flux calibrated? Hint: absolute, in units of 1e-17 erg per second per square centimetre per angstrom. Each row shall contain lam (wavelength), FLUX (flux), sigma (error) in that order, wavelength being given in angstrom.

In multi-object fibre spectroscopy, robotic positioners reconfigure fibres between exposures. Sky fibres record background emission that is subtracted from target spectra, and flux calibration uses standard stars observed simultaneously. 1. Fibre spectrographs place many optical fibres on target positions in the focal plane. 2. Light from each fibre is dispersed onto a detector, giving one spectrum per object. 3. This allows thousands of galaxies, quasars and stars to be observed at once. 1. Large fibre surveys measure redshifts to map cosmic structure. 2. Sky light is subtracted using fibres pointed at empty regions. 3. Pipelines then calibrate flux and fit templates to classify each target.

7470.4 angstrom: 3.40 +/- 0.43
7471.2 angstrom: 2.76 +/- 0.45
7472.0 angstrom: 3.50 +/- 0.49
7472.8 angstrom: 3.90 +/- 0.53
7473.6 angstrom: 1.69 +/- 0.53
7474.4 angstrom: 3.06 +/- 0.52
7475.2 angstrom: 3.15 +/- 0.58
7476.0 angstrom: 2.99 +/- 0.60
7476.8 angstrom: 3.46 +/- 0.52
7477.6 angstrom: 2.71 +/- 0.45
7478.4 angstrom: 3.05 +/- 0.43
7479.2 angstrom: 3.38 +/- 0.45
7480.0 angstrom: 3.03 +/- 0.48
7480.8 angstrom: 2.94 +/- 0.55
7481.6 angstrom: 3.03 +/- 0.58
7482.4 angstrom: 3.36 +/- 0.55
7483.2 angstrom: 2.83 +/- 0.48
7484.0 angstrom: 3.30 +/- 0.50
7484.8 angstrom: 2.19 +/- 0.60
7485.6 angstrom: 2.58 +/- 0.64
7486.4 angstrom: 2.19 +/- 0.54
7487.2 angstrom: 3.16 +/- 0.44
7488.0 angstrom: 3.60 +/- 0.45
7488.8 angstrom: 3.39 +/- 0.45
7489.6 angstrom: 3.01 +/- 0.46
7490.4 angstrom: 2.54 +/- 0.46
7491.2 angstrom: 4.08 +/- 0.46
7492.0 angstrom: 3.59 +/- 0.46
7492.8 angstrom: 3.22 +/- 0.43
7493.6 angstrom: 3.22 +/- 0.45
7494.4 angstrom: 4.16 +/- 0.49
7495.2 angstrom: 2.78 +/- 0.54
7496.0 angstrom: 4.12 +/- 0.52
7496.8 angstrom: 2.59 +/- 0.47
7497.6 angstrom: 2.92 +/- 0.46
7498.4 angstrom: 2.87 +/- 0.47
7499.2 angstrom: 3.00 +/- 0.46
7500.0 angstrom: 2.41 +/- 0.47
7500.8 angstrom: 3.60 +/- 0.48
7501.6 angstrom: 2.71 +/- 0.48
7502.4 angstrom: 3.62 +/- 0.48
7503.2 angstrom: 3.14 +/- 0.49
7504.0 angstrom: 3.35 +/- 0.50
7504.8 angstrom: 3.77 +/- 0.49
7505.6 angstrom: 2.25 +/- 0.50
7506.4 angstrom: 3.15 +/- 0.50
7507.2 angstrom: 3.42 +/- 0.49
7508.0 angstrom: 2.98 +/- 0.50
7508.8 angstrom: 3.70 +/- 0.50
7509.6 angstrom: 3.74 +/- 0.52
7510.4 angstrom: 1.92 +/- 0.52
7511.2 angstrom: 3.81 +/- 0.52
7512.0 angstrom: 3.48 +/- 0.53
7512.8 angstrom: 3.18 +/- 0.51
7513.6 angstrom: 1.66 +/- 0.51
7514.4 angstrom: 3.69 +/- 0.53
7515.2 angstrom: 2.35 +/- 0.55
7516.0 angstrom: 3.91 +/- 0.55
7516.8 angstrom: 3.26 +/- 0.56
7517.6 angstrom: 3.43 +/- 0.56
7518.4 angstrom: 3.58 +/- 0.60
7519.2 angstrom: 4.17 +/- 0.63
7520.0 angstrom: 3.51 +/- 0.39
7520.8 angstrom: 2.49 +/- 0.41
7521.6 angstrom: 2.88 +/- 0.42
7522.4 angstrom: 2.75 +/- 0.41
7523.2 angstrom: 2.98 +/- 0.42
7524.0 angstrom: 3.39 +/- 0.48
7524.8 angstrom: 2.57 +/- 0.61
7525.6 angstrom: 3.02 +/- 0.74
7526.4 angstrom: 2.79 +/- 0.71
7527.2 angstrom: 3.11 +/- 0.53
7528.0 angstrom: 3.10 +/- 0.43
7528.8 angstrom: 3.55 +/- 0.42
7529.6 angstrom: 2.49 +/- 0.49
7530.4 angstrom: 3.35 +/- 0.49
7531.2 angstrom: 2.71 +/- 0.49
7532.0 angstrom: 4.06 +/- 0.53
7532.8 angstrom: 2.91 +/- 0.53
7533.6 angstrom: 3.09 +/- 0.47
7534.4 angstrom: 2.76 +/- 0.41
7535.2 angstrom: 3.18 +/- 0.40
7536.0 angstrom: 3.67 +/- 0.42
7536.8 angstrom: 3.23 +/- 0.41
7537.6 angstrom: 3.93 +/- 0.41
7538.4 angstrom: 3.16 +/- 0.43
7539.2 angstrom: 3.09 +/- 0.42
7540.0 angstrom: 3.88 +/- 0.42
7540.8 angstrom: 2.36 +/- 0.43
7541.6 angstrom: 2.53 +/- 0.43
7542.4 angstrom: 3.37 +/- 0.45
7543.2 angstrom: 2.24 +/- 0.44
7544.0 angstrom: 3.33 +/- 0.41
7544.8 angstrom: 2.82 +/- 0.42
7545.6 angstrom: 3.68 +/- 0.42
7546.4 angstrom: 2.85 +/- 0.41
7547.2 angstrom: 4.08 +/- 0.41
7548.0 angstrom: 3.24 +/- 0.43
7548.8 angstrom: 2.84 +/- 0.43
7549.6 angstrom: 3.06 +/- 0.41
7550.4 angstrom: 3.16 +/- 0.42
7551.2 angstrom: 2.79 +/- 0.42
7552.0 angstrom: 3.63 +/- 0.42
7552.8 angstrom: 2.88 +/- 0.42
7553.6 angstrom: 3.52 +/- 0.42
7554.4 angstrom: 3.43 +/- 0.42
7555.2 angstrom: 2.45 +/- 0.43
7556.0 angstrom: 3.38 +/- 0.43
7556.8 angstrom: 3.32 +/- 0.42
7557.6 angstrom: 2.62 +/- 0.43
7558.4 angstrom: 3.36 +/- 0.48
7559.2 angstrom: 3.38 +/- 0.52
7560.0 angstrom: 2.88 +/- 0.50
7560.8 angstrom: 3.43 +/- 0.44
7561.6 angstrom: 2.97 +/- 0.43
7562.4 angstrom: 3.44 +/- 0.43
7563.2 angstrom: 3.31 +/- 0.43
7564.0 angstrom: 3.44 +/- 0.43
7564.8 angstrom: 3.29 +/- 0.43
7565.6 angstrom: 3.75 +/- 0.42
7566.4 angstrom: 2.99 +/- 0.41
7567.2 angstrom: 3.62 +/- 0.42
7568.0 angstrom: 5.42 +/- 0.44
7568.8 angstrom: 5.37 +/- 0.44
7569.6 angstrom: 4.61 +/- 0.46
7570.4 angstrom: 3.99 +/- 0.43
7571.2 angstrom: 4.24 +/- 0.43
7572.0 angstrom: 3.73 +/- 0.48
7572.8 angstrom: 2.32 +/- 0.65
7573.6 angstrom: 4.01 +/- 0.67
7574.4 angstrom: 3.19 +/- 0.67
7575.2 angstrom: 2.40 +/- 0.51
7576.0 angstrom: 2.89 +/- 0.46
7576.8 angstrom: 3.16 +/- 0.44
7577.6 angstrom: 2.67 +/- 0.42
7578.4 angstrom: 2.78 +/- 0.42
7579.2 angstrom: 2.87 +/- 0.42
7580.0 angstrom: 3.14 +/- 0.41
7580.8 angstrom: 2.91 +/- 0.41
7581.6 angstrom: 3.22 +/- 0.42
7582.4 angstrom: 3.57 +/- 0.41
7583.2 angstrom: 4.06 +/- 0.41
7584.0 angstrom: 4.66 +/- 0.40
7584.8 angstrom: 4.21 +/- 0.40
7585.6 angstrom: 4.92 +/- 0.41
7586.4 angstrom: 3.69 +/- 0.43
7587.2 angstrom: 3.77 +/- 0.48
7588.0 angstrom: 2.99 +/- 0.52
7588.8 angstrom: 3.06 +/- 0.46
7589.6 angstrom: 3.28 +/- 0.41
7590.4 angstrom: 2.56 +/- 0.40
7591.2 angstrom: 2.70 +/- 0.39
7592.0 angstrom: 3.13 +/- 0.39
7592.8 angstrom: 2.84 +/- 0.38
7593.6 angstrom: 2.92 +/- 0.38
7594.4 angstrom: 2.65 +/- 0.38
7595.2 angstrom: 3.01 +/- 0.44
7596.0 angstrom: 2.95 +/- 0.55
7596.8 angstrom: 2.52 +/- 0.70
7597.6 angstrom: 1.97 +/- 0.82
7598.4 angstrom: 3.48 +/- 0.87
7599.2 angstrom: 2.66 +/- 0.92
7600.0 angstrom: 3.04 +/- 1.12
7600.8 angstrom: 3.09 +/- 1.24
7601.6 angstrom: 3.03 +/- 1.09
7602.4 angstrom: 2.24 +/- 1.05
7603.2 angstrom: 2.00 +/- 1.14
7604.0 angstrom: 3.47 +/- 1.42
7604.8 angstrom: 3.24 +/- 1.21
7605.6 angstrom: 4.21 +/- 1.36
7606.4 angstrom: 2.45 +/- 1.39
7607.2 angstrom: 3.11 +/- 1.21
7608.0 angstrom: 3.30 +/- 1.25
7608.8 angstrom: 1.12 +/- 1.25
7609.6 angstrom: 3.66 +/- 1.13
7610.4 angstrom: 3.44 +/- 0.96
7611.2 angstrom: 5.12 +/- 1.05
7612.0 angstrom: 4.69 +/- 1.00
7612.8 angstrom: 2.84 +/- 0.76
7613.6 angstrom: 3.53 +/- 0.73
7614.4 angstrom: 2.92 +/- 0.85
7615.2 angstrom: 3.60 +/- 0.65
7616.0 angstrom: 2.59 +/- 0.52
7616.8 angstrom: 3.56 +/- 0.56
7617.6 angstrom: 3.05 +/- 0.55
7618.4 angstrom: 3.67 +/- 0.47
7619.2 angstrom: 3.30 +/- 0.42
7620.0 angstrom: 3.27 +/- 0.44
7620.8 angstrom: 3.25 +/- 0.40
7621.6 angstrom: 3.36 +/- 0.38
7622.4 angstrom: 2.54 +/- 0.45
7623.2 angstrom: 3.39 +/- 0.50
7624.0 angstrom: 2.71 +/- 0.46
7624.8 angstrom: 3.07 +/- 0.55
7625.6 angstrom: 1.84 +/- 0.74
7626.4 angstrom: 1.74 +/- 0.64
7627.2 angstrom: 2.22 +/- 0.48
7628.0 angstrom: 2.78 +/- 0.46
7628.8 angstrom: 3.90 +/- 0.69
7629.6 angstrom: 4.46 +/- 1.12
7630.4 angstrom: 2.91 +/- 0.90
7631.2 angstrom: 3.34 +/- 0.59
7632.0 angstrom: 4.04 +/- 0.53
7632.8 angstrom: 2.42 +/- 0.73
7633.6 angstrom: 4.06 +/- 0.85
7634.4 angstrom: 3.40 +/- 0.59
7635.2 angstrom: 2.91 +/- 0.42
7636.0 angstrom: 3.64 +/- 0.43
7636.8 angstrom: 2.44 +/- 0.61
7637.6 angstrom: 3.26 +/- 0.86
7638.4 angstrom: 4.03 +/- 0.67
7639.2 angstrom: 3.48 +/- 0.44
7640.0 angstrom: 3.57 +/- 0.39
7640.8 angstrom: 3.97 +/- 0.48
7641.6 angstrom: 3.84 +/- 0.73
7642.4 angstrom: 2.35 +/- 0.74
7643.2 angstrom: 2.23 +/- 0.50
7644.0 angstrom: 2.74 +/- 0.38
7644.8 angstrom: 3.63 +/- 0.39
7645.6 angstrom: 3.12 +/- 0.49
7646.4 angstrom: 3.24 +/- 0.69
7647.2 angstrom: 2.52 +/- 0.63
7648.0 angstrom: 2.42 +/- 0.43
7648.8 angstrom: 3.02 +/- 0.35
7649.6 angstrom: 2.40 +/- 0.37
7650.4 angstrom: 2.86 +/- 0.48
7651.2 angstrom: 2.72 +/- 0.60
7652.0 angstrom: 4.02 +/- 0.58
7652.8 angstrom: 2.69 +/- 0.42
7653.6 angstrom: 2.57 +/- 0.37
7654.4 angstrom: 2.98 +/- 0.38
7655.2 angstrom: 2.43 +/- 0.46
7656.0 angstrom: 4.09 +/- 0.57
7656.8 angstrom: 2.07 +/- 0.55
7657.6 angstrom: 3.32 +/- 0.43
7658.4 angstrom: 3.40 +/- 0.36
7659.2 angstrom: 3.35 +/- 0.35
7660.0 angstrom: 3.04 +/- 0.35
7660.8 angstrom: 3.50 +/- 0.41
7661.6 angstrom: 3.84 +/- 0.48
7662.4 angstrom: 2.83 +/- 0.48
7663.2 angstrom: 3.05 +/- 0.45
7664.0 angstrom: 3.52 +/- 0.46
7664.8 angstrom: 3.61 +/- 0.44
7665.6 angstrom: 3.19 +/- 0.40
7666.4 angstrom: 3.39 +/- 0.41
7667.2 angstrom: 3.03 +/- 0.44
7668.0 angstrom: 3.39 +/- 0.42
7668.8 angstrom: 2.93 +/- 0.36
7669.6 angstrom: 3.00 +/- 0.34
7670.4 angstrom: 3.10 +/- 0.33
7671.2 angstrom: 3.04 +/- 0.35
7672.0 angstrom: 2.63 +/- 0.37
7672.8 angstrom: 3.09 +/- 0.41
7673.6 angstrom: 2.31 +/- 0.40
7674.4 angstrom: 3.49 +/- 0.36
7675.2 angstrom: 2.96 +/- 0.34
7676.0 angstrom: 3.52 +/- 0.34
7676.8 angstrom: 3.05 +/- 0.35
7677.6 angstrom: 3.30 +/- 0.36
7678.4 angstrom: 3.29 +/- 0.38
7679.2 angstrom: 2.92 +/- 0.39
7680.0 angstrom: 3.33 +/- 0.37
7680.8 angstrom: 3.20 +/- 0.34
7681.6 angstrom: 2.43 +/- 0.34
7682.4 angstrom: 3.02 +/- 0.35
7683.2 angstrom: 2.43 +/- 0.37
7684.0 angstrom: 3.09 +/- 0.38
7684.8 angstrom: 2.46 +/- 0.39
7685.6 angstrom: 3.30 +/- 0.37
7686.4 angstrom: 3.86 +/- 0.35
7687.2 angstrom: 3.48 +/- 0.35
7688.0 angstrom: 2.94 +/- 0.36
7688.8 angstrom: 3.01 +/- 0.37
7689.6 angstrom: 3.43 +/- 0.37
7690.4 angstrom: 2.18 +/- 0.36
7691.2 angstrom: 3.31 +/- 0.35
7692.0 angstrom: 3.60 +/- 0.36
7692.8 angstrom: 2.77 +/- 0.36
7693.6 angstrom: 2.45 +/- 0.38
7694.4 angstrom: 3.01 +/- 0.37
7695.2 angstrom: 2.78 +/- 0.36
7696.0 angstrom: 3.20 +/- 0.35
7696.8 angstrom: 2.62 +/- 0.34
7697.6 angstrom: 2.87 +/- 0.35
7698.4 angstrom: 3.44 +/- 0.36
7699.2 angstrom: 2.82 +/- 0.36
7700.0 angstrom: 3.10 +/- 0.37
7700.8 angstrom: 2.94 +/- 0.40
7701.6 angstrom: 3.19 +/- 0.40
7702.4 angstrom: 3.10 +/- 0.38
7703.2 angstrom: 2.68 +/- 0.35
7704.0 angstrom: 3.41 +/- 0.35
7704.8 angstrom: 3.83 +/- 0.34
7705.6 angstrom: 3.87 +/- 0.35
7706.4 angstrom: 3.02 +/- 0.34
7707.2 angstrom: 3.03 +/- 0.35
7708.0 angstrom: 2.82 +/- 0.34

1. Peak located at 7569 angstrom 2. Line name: [S II]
